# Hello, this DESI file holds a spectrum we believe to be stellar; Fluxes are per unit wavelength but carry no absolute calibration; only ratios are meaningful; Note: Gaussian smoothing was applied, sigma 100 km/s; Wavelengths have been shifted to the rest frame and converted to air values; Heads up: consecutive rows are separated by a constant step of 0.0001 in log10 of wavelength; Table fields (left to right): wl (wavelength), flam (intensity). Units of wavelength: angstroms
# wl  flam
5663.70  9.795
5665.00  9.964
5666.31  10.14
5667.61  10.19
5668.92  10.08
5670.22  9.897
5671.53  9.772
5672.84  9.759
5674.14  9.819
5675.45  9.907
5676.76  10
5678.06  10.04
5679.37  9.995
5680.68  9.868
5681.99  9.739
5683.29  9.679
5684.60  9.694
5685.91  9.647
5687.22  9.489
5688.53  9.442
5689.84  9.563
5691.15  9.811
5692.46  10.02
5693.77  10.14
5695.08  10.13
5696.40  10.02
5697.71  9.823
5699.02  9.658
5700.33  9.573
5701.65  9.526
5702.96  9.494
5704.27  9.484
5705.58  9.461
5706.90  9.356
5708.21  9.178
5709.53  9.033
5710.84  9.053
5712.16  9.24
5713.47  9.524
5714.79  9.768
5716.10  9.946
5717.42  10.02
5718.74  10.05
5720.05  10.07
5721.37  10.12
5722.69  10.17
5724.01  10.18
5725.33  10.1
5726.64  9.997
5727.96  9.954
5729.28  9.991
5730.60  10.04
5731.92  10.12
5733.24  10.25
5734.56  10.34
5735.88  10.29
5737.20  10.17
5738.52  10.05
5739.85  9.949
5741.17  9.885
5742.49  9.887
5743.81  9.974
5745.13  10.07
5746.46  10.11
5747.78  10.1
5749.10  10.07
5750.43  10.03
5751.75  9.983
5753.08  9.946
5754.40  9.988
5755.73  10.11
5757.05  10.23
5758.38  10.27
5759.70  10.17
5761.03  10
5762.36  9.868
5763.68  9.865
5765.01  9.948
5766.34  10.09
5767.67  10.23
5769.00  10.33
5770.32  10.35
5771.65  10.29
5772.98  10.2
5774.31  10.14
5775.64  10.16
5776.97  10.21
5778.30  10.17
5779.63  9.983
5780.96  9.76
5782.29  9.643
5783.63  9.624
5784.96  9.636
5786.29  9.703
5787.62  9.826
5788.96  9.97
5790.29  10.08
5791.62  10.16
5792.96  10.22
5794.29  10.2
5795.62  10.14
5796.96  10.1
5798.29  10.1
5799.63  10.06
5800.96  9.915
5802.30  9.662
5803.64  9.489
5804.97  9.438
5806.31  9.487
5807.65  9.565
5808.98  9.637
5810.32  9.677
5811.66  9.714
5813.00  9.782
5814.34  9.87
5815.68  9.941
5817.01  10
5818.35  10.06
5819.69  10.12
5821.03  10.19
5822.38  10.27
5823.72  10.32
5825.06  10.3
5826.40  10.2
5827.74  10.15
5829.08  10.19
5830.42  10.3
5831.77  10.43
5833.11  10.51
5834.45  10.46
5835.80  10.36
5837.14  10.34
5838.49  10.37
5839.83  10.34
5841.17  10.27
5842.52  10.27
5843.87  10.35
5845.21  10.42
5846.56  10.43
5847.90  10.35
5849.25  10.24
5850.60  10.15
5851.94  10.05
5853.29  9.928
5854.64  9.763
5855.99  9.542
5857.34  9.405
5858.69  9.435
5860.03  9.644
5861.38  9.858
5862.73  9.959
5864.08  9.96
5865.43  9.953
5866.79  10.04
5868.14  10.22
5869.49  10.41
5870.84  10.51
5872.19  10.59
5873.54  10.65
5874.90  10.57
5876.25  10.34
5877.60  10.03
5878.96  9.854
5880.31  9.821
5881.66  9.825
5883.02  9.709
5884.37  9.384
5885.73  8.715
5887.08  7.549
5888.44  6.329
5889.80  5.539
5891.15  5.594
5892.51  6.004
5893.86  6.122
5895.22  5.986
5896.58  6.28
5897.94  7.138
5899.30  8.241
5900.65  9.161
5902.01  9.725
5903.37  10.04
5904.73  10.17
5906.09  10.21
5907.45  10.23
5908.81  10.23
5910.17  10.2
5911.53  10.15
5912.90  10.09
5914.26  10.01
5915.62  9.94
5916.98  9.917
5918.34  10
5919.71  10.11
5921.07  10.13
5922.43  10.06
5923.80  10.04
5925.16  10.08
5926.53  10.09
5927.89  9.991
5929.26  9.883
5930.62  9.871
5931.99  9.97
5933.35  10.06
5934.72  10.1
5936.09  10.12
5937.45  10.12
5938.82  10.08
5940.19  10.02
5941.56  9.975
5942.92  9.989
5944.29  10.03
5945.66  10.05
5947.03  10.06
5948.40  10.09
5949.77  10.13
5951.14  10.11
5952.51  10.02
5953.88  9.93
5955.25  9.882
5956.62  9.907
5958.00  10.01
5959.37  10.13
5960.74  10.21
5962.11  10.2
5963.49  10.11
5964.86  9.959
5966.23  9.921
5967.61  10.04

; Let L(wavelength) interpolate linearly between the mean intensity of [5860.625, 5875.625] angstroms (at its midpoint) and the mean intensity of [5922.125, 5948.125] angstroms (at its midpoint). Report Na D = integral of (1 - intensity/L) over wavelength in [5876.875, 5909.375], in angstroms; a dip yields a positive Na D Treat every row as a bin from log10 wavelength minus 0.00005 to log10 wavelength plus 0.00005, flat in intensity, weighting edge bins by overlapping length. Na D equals 5.6 angstroms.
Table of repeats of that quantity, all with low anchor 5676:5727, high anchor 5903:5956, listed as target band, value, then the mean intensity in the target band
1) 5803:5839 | -0.49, 10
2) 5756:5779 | -0.73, 10.1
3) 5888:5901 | 4.45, 6.58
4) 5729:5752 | -0.65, 10.1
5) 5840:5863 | -0.14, 10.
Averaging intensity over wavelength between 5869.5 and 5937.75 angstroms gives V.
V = 9.32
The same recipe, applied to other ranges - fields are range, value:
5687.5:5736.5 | 9.81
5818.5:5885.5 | 10.1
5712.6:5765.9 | 10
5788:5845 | 10.1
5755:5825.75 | 9.99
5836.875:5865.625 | 10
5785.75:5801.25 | 10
